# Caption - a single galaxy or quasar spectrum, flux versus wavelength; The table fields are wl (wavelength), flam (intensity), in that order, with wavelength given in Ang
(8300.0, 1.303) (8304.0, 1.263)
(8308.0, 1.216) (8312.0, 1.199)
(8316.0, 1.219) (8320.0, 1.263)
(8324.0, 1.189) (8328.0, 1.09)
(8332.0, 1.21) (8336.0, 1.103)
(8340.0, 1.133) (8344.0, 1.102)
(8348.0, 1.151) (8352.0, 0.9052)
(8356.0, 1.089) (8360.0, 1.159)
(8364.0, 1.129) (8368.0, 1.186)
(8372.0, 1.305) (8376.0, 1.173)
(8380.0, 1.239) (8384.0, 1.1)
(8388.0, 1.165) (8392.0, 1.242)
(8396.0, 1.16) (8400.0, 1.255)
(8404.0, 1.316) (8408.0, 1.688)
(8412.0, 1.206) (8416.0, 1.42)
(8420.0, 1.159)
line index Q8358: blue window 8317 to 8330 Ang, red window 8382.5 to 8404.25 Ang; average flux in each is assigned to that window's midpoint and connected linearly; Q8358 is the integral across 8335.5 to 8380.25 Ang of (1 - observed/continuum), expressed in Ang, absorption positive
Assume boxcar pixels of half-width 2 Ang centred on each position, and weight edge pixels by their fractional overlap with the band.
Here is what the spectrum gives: 2.1 Ang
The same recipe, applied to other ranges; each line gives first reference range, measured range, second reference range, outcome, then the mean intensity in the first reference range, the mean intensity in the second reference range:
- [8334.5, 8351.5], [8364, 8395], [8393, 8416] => 1.0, 1.1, 1.33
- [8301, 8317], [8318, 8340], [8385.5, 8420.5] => 1.3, 1.23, 1.29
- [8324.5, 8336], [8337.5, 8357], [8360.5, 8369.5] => 1.3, 1.15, 1.16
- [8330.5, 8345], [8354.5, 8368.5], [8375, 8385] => 0.3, 1.14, 1.18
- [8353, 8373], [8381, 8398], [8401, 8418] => 1.6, 1.15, 1.4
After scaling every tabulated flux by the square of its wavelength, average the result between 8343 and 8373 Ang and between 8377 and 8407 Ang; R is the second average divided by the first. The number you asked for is 1.1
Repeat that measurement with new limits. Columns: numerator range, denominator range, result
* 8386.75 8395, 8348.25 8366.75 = 1.12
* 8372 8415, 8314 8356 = 1.13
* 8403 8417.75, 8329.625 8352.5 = 1.29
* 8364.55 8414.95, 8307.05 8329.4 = 1.06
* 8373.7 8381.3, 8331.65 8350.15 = 1.08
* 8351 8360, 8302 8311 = 0.85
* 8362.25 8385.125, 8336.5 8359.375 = 1.11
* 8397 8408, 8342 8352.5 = 1.27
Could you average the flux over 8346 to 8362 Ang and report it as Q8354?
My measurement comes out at 1.08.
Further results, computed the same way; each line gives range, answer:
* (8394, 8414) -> 1.32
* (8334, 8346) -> 1.11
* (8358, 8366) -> 1.14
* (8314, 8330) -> 1.19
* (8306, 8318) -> 1.21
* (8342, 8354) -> 1.05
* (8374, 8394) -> 1.18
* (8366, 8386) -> 1.2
